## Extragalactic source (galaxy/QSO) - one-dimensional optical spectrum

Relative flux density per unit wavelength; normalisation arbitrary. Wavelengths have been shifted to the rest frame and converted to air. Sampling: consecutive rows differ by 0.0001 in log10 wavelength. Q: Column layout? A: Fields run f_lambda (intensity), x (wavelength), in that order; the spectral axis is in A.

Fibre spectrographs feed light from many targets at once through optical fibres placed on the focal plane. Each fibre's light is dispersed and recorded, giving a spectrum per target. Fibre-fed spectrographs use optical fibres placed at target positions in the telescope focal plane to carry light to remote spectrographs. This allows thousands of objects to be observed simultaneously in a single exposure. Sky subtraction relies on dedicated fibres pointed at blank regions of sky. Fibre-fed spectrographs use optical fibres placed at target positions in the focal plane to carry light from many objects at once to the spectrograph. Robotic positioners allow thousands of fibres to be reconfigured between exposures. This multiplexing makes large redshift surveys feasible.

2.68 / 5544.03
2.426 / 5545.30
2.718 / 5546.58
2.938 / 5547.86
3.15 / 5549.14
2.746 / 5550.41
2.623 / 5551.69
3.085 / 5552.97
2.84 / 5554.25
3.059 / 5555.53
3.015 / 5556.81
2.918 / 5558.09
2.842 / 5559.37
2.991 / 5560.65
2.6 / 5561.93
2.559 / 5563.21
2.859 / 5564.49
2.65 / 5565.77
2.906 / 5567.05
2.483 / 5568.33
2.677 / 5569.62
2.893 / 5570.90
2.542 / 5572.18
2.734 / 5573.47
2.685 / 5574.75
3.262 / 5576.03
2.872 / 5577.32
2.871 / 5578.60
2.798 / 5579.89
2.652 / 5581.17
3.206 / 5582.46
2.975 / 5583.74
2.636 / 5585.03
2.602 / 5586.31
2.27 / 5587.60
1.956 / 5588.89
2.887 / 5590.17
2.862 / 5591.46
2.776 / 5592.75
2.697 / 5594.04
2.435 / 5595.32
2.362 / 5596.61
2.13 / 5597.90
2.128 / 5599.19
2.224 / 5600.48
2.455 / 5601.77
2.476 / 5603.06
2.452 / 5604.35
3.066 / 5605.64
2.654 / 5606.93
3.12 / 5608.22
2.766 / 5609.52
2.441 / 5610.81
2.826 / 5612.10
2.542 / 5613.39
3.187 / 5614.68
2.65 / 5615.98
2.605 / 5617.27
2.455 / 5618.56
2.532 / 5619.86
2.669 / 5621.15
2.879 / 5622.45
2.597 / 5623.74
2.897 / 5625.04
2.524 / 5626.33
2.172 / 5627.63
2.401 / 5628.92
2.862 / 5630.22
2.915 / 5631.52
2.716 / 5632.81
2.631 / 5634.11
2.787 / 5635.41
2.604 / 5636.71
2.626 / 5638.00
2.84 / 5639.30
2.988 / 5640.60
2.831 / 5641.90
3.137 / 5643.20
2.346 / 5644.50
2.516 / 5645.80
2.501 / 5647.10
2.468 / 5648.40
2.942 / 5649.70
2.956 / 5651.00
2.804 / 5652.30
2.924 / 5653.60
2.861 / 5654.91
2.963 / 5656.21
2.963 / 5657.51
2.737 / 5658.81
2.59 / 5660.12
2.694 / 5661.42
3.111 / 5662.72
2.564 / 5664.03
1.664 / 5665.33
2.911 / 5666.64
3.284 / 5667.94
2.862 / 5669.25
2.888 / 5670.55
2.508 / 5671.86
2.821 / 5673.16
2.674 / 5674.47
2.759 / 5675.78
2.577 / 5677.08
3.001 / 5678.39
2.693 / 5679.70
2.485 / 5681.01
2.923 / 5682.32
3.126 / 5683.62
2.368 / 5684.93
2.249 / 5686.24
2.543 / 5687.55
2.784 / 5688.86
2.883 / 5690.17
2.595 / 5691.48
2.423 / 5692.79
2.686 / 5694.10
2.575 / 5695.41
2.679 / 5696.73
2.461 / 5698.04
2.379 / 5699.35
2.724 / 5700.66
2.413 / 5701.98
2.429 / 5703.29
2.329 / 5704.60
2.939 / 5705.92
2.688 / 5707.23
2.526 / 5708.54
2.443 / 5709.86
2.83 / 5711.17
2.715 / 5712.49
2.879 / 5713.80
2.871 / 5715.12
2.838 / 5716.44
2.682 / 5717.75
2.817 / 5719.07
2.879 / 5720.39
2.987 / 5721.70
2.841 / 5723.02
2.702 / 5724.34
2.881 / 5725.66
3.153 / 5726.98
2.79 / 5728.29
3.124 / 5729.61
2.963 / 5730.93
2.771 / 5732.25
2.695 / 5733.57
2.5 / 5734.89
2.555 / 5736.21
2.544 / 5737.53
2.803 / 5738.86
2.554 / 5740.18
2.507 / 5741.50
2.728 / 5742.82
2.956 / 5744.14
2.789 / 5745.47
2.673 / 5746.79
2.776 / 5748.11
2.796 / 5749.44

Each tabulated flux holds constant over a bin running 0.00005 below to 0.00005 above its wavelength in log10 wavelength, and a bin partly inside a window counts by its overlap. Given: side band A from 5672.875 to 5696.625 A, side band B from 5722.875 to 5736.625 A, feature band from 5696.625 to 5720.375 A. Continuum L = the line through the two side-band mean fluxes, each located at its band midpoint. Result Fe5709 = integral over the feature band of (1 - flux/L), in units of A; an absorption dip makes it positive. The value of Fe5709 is 0.9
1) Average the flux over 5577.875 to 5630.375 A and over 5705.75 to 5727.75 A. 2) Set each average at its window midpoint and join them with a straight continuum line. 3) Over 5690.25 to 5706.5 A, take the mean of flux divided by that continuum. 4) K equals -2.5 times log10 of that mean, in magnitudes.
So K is 0.086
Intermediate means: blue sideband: 2.62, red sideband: 2.8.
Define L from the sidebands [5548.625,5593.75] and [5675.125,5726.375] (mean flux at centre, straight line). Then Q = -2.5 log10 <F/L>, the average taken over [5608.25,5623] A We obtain 0.02 mag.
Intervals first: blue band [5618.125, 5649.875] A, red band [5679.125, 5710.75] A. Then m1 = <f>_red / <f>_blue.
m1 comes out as 0.97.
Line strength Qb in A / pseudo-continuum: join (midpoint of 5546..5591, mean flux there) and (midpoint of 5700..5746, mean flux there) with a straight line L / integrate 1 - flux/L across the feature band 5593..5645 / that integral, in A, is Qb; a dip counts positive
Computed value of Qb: 2.4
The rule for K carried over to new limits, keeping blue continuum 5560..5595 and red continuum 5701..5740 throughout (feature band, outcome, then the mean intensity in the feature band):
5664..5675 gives 0.018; 2.69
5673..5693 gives 0.023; 2.68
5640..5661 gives -0.017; 2.78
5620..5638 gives 0.031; 2.66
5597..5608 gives 0.110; 2.47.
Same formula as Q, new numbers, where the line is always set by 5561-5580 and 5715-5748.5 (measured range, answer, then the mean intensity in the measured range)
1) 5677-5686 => 0.02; 2.73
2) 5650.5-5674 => 0.00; 2.78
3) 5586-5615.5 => 0.08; 2.58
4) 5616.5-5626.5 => 0.05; 2.65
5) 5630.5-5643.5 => -0.01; 2.8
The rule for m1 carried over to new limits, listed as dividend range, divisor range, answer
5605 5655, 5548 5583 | 0.96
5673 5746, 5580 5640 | 1.03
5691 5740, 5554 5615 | 1.00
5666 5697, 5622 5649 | 1.02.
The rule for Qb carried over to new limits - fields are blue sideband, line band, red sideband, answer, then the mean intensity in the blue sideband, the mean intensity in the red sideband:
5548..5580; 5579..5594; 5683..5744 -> 0.60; 2.83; 2.69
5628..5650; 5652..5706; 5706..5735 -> 1.38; 2.7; 2.81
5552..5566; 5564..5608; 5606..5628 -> 1.97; 2.86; 2.69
